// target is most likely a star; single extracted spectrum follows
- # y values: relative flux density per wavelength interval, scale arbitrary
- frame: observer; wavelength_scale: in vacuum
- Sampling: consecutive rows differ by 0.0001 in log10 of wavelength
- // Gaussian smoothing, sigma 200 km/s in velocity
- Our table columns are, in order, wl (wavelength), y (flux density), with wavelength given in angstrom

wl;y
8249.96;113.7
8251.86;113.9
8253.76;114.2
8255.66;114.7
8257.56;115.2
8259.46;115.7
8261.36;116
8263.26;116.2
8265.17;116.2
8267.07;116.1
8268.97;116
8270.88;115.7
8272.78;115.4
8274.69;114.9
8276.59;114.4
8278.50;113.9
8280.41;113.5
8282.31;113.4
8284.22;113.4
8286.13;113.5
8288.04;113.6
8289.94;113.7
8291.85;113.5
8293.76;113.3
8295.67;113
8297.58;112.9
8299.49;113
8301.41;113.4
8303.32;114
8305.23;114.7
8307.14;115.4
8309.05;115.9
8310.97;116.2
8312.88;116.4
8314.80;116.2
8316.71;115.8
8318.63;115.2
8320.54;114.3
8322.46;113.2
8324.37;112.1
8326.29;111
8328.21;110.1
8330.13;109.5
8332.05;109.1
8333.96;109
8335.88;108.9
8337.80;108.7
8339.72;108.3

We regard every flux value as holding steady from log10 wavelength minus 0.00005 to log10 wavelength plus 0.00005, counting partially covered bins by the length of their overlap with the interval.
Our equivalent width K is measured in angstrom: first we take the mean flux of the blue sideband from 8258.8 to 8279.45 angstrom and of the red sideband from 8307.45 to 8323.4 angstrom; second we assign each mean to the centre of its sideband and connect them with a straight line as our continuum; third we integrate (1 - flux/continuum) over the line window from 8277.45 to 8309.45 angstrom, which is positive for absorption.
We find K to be 0.5 angstrom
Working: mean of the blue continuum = 115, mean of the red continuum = 115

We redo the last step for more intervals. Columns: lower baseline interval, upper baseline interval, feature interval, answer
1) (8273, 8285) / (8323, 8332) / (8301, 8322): -0.66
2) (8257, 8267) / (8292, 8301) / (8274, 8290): 0.06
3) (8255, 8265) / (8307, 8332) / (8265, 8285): 0.07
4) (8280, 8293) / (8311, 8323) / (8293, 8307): 0.09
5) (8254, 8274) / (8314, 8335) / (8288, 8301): 0.08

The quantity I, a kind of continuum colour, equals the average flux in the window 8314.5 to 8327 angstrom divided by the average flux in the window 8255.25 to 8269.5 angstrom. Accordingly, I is 0.98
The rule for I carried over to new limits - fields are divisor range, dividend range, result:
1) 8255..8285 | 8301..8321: 1.00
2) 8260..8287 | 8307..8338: 0.98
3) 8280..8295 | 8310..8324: 1.01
